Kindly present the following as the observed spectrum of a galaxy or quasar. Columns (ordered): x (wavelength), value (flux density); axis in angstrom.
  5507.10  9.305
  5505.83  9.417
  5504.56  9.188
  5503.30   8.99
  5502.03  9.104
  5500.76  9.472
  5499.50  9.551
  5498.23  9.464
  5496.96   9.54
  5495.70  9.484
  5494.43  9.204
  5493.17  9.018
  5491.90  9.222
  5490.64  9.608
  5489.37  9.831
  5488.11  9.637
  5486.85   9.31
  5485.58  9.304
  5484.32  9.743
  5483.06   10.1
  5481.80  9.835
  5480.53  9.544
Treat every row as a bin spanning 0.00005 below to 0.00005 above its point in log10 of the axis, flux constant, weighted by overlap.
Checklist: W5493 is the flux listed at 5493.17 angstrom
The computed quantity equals 9.018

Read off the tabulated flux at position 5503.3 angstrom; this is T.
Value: 8.99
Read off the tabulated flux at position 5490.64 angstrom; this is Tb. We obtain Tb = 9.608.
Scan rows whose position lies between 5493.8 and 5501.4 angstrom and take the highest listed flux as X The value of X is 9.551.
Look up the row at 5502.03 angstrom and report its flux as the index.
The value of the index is 9.104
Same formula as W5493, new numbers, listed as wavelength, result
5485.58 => 9.304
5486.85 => 9.31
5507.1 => 9.305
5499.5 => 9.551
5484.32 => 9.743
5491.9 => 9.222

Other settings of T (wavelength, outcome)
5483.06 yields 10.1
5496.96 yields 9.54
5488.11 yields 9.637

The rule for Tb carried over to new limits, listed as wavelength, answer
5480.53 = 9.544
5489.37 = 9.831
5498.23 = 9.464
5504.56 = 9.188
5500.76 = 9.472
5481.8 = 9.835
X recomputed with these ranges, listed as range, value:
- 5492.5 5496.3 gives 9.484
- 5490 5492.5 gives 9.608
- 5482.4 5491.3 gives 10.1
